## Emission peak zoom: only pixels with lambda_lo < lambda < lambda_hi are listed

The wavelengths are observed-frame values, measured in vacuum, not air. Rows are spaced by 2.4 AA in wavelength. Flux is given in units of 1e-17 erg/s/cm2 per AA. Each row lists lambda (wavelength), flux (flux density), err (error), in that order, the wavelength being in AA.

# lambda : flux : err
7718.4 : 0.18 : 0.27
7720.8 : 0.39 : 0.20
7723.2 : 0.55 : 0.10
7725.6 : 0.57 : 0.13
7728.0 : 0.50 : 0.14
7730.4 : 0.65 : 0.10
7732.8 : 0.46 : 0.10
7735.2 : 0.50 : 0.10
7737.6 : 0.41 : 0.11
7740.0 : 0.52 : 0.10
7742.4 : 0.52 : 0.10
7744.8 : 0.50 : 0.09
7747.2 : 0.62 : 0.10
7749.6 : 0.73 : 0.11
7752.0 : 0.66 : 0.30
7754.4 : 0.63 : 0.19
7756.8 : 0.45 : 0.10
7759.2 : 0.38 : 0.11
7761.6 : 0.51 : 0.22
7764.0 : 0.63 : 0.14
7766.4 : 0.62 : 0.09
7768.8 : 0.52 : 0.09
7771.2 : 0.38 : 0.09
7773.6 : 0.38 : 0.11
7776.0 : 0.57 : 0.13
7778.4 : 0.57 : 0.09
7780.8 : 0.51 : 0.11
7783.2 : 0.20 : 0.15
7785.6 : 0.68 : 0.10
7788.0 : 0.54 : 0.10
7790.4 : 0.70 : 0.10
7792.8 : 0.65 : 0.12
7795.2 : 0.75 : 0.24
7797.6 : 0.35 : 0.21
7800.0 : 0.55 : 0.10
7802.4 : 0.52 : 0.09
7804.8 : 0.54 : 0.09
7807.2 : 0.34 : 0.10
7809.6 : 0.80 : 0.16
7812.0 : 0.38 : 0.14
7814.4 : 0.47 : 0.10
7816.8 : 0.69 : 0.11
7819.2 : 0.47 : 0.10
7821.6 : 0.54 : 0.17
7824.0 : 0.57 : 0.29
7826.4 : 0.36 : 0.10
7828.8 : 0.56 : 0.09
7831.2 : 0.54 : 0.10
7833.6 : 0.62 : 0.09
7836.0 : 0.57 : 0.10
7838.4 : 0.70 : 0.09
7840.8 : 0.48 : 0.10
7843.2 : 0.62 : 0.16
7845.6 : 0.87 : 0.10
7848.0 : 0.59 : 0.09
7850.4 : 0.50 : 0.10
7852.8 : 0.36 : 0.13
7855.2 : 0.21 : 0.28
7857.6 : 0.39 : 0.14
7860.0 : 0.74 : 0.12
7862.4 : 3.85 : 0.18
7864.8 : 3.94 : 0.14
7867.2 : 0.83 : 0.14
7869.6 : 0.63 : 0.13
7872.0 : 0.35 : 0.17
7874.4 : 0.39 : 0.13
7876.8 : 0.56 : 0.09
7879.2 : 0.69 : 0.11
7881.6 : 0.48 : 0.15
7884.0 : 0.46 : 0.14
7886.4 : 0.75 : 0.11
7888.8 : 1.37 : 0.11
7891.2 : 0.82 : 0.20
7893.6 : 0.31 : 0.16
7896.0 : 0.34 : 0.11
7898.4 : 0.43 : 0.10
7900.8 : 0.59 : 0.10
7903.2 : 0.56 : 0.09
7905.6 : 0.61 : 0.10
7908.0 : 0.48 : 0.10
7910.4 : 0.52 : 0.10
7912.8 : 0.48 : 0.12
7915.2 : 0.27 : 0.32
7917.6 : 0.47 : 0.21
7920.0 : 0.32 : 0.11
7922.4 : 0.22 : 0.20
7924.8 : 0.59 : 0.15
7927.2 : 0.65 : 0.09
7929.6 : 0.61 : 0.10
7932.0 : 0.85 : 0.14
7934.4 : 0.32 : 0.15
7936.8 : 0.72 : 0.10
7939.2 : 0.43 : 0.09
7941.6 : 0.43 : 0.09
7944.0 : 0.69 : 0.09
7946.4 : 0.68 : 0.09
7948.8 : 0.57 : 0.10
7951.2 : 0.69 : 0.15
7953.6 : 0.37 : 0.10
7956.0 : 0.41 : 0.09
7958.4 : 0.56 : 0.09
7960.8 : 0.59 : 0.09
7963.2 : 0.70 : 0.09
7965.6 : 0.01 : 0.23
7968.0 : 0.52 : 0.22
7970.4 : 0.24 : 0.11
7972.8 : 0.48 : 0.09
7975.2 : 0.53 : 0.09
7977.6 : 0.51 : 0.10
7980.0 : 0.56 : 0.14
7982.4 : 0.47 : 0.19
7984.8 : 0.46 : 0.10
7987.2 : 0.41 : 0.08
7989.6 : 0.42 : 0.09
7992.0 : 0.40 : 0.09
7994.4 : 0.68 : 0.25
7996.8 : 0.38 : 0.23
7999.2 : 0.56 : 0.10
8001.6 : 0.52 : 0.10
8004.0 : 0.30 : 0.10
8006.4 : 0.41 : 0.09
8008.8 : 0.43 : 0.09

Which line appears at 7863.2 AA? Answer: H-alpha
